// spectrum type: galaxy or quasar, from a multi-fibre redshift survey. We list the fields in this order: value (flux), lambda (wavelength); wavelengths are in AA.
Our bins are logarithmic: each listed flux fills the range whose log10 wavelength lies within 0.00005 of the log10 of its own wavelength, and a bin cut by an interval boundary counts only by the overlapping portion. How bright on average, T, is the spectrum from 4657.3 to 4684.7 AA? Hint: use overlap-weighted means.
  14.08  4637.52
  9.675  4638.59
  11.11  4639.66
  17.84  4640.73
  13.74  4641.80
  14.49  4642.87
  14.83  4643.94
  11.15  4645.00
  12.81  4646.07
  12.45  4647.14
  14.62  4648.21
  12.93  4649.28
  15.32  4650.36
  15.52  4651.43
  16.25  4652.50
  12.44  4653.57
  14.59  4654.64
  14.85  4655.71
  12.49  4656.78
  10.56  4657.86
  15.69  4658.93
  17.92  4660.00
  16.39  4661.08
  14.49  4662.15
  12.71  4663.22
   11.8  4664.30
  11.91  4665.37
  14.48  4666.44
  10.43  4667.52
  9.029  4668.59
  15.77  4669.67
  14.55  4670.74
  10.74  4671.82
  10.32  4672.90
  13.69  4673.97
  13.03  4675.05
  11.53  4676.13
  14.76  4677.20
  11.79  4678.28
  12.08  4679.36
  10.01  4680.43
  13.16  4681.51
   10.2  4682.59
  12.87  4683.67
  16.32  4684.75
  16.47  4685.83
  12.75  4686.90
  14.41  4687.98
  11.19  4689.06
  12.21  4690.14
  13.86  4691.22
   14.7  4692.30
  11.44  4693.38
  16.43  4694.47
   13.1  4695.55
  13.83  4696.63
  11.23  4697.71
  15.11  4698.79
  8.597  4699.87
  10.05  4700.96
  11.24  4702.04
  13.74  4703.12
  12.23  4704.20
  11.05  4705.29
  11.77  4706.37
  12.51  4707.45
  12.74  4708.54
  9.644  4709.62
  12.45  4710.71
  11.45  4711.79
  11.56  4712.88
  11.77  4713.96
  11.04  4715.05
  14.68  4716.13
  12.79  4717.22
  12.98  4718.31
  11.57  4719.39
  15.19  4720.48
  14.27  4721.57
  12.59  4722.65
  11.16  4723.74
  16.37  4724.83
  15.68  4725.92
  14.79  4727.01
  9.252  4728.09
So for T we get 12.9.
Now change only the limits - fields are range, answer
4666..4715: 12.5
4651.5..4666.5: 14.1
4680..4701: 13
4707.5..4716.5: 11.9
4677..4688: 13.1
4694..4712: 12.2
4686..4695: 13.5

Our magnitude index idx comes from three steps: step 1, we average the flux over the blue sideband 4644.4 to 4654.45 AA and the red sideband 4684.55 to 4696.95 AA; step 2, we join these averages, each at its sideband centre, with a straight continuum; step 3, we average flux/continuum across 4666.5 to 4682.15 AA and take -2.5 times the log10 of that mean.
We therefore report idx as 0.129 mag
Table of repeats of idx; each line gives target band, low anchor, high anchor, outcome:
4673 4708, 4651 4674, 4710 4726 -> 0.04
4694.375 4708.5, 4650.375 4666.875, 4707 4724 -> 0.05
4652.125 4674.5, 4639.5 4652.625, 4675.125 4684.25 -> -0.02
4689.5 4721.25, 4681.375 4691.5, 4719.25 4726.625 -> 0.10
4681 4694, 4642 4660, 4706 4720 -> -0.04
